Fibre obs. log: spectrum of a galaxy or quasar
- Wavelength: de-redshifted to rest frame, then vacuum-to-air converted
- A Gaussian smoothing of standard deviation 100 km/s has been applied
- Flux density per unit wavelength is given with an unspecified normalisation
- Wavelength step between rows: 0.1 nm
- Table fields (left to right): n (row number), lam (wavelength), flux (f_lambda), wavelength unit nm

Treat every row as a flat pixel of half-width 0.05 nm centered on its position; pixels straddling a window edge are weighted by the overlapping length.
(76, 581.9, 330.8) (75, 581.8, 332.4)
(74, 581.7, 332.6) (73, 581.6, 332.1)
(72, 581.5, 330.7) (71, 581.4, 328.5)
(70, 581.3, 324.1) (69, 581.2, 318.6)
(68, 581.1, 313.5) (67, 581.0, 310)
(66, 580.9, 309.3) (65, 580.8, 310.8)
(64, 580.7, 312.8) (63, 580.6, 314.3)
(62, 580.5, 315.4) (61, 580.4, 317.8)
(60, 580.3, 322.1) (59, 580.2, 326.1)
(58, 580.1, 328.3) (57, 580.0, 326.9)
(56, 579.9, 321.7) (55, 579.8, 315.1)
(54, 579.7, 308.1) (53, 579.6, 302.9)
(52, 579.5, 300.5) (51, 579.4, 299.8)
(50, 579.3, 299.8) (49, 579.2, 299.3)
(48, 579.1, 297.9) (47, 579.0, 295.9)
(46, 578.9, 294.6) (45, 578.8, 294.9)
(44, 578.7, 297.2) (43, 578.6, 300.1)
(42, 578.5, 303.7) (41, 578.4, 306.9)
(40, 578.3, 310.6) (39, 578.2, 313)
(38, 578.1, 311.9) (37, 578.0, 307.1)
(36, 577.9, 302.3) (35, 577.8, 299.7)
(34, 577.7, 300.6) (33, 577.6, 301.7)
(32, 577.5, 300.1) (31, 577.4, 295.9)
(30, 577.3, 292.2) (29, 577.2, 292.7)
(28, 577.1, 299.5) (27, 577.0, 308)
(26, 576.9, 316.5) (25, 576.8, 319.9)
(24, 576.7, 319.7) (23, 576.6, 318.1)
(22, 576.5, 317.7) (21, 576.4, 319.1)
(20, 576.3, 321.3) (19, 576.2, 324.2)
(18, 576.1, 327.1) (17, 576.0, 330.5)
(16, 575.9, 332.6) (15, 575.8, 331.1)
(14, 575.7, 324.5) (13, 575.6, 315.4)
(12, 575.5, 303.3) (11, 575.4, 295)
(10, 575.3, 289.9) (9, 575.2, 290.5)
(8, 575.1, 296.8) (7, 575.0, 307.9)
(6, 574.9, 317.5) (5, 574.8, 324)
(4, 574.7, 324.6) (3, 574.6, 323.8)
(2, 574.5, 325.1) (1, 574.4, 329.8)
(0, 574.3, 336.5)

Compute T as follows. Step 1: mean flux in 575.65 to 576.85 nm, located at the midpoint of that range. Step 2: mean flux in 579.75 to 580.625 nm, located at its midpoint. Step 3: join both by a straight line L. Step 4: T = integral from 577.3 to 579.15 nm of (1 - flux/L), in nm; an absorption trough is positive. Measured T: 0.12 nm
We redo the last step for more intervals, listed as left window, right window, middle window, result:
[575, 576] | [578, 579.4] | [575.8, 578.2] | -0.043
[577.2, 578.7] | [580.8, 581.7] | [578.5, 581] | 0.032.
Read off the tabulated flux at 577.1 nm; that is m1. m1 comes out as 299.5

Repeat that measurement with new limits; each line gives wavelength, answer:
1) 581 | 310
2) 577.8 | 299.7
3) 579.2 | 299.3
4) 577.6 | 301.7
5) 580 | 326.9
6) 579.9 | 321.7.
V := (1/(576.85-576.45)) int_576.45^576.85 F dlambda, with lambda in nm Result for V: 319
